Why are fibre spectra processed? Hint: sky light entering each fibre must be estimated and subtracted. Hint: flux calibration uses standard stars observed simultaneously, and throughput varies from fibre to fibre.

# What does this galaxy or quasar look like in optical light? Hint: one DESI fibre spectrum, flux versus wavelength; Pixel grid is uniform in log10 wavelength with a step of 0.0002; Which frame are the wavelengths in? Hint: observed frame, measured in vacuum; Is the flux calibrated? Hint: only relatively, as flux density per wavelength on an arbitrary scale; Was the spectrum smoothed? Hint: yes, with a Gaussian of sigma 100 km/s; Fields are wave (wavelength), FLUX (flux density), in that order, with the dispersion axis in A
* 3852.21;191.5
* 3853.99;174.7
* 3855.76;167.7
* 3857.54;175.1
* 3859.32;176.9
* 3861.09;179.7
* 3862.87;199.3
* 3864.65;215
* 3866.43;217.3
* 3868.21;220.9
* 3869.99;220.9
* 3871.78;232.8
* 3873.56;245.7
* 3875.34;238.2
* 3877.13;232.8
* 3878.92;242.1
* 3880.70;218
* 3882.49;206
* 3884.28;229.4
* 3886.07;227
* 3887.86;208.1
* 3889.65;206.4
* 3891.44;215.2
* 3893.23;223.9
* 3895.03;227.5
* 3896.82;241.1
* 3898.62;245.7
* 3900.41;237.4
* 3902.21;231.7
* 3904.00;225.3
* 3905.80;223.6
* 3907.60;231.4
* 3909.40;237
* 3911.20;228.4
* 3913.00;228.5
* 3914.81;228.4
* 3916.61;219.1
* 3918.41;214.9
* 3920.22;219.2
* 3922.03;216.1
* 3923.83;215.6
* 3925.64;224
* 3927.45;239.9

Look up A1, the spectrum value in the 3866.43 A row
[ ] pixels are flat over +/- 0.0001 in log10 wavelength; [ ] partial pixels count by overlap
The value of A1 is 217.3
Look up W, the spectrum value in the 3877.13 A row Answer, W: 232.8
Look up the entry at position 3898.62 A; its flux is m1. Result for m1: 245.7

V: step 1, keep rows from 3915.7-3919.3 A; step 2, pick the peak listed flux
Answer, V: 219.1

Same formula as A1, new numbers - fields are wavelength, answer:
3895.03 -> 227.5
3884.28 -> 229.4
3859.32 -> 176.9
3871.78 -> 232.8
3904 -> 225.3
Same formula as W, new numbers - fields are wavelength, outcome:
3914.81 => 228.4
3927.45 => 239.9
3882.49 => 206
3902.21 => 231.7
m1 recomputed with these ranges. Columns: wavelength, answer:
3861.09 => 179.7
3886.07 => 227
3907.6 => 231.4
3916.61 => 219.1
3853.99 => 174.7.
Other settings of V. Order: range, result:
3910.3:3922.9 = 228.5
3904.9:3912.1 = 237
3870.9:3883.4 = 245.7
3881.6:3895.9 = 229.4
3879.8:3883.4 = 218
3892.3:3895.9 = 227.5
